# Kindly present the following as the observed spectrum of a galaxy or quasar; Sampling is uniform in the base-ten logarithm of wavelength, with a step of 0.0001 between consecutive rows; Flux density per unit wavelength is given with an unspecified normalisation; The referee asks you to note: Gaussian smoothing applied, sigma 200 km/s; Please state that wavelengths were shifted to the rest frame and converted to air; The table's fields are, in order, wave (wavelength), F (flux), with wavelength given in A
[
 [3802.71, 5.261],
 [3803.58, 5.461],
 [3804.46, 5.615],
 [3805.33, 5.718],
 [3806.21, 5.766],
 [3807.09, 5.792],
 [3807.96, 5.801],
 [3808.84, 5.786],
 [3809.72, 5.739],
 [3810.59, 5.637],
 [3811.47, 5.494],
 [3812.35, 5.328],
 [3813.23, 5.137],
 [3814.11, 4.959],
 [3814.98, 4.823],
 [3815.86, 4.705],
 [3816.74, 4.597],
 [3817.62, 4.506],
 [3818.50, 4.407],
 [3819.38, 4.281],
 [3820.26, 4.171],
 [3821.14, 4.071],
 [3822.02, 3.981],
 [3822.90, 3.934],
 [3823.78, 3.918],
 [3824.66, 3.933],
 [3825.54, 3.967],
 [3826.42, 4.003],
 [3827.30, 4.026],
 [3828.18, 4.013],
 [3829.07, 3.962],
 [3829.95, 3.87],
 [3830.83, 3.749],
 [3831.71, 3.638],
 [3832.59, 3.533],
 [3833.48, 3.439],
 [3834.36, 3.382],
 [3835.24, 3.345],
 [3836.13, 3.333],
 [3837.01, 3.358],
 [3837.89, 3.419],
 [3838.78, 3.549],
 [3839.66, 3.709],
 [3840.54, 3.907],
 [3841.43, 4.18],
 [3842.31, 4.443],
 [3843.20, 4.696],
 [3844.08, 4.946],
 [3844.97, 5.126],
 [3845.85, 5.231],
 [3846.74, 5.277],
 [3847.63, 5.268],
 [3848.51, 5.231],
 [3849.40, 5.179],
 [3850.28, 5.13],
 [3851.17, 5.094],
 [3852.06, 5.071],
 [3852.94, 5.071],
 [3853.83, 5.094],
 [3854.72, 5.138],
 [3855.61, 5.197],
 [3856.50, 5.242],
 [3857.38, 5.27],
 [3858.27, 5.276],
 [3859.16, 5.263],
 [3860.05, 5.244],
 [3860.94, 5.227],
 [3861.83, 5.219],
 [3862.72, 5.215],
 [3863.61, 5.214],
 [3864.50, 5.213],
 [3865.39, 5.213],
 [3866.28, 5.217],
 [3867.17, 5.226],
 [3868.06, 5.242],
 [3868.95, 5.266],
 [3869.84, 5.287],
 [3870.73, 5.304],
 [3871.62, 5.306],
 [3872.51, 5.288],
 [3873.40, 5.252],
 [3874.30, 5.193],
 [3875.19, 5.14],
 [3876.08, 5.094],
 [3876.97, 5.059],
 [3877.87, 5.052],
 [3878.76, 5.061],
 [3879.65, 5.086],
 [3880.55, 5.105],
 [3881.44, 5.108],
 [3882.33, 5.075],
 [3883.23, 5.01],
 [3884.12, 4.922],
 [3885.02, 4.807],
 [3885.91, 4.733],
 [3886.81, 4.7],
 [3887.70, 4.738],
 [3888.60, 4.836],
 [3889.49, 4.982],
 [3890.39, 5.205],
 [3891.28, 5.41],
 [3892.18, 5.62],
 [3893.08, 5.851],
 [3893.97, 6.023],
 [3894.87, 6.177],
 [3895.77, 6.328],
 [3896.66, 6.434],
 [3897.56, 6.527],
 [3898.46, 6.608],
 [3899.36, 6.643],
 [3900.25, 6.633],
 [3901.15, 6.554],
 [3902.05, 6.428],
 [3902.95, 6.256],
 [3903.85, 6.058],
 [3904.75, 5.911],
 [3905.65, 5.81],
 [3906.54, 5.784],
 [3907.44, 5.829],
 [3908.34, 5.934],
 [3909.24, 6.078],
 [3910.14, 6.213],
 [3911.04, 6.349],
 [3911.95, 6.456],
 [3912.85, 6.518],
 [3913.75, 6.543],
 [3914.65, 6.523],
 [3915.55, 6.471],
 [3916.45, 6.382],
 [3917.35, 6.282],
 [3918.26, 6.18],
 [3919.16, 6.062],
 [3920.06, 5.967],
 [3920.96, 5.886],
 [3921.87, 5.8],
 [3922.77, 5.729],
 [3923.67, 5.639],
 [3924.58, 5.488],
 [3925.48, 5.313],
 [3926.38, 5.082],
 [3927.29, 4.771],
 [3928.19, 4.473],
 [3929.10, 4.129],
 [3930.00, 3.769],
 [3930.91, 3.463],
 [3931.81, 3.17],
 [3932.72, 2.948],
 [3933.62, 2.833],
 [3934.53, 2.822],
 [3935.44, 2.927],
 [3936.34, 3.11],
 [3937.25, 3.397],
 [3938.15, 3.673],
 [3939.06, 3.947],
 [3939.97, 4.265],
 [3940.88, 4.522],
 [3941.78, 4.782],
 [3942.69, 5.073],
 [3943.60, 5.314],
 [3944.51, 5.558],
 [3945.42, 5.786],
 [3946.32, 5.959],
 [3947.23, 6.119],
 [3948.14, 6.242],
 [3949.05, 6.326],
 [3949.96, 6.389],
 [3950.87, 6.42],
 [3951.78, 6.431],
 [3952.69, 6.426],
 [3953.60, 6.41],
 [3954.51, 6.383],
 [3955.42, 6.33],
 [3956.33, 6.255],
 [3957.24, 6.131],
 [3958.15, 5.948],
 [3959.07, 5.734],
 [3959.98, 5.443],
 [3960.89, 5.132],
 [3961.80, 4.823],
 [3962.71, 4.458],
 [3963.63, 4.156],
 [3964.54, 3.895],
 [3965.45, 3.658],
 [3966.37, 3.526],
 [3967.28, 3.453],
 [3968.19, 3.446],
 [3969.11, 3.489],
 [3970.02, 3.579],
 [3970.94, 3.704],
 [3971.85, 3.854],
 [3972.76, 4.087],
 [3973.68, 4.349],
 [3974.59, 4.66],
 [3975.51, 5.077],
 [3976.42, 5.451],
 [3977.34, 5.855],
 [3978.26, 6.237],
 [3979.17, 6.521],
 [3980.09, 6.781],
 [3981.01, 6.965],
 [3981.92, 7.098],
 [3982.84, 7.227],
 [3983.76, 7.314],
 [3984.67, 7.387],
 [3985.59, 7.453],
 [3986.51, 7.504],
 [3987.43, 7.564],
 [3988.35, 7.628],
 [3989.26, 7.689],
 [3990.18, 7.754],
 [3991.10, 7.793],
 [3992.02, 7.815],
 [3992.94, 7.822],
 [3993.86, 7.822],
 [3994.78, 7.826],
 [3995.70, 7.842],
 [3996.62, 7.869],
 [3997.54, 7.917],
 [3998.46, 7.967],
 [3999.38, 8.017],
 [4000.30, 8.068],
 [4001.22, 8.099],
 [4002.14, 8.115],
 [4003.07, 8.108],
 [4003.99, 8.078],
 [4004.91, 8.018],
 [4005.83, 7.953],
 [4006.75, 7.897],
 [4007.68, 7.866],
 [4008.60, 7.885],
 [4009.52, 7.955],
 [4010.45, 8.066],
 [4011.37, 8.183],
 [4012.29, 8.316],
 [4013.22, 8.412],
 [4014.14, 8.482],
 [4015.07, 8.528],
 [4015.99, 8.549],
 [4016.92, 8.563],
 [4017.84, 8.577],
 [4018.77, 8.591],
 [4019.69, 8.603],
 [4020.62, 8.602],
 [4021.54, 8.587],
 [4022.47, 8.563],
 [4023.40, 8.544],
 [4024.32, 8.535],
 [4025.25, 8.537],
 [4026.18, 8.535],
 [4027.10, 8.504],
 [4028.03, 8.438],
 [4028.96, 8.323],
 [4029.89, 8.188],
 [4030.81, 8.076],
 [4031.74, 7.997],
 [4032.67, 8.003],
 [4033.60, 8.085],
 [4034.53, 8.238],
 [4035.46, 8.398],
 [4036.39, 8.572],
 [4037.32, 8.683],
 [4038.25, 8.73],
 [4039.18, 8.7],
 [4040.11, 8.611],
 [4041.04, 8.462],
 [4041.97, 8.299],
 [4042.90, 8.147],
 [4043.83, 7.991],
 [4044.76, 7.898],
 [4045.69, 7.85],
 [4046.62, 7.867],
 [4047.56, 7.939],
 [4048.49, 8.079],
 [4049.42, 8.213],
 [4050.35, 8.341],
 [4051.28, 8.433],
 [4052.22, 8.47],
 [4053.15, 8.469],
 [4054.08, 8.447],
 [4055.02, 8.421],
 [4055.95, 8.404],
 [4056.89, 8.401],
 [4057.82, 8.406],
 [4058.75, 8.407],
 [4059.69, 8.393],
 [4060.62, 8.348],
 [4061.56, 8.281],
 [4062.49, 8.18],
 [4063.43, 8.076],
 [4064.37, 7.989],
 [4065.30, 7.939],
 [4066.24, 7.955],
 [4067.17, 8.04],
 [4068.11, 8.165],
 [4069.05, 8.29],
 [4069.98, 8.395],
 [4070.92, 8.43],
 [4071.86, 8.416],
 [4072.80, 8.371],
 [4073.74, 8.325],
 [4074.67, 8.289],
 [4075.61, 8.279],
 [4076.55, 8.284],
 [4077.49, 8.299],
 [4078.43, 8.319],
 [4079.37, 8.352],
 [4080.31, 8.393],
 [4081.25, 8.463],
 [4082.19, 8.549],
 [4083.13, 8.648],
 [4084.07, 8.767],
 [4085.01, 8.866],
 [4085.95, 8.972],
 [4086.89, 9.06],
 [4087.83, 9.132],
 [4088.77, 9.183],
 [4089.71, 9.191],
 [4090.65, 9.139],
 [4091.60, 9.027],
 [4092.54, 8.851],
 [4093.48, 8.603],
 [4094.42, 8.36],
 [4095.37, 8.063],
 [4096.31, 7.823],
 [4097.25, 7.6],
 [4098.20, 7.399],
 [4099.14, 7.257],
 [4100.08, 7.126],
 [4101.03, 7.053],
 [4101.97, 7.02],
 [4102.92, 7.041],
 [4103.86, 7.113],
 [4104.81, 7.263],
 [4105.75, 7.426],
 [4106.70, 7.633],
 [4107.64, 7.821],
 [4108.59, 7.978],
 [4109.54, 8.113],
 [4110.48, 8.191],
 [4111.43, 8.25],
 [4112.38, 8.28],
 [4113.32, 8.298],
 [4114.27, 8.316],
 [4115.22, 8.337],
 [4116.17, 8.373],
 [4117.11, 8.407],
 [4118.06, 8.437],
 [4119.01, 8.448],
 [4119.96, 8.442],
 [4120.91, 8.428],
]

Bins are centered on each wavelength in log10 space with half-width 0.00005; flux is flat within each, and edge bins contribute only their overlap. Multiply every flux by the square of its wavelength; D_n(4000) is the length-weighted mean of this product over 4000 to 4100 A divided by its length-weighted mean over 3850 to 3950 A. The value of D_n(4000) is 1.7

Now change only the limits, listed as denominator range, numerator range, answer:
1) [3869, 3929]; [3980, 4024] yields 1.48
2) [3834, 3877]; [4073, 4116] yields 1.89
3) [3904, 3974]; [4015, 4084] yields 1.73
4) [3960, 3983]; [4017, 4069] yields 1.78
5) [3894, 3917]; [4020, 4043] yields 1.43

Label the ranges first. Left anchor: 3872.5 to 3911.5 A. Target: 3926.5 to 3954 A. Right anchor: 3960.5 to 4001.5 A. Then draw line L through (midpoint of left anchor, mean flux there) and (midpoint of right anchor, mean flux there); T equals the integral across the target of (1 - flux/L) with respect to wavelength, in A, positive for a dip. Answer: 5.6 A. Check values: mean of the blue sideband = 5.62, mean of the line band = 4.72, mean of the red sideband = 6.15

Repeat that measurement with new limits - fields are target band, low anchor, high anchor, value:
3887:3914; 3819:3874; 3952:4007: -3.6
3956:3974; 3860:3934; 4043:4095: 5.9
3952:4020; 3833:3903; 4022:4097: 4.5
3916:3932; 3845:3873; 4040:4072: 2.5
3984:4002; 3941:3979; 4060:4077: -4.9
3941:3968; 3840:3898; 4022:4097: 4.8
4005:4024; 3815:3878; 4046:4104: -2.7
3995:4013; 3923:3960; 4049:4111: -4.3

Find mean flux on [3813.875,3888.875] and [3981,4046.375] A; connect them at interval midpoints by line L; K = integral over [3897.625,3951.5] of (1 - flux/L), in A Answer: 6.8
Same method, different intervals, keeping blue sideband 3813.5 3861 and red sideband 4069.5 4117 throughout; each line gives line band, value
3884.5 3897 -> -0.4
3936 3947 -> 2.4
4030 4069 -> -3.5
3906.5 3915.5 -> -1.2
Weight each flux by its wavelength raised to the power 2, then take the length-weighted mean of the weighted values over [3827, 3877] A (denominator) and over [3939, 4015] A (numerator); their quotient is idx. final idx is 1.4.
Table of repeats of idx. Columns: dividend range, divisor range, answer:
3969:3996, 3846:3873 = 1.32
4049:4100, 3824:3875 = 2.01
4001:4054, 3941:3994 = 1.47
